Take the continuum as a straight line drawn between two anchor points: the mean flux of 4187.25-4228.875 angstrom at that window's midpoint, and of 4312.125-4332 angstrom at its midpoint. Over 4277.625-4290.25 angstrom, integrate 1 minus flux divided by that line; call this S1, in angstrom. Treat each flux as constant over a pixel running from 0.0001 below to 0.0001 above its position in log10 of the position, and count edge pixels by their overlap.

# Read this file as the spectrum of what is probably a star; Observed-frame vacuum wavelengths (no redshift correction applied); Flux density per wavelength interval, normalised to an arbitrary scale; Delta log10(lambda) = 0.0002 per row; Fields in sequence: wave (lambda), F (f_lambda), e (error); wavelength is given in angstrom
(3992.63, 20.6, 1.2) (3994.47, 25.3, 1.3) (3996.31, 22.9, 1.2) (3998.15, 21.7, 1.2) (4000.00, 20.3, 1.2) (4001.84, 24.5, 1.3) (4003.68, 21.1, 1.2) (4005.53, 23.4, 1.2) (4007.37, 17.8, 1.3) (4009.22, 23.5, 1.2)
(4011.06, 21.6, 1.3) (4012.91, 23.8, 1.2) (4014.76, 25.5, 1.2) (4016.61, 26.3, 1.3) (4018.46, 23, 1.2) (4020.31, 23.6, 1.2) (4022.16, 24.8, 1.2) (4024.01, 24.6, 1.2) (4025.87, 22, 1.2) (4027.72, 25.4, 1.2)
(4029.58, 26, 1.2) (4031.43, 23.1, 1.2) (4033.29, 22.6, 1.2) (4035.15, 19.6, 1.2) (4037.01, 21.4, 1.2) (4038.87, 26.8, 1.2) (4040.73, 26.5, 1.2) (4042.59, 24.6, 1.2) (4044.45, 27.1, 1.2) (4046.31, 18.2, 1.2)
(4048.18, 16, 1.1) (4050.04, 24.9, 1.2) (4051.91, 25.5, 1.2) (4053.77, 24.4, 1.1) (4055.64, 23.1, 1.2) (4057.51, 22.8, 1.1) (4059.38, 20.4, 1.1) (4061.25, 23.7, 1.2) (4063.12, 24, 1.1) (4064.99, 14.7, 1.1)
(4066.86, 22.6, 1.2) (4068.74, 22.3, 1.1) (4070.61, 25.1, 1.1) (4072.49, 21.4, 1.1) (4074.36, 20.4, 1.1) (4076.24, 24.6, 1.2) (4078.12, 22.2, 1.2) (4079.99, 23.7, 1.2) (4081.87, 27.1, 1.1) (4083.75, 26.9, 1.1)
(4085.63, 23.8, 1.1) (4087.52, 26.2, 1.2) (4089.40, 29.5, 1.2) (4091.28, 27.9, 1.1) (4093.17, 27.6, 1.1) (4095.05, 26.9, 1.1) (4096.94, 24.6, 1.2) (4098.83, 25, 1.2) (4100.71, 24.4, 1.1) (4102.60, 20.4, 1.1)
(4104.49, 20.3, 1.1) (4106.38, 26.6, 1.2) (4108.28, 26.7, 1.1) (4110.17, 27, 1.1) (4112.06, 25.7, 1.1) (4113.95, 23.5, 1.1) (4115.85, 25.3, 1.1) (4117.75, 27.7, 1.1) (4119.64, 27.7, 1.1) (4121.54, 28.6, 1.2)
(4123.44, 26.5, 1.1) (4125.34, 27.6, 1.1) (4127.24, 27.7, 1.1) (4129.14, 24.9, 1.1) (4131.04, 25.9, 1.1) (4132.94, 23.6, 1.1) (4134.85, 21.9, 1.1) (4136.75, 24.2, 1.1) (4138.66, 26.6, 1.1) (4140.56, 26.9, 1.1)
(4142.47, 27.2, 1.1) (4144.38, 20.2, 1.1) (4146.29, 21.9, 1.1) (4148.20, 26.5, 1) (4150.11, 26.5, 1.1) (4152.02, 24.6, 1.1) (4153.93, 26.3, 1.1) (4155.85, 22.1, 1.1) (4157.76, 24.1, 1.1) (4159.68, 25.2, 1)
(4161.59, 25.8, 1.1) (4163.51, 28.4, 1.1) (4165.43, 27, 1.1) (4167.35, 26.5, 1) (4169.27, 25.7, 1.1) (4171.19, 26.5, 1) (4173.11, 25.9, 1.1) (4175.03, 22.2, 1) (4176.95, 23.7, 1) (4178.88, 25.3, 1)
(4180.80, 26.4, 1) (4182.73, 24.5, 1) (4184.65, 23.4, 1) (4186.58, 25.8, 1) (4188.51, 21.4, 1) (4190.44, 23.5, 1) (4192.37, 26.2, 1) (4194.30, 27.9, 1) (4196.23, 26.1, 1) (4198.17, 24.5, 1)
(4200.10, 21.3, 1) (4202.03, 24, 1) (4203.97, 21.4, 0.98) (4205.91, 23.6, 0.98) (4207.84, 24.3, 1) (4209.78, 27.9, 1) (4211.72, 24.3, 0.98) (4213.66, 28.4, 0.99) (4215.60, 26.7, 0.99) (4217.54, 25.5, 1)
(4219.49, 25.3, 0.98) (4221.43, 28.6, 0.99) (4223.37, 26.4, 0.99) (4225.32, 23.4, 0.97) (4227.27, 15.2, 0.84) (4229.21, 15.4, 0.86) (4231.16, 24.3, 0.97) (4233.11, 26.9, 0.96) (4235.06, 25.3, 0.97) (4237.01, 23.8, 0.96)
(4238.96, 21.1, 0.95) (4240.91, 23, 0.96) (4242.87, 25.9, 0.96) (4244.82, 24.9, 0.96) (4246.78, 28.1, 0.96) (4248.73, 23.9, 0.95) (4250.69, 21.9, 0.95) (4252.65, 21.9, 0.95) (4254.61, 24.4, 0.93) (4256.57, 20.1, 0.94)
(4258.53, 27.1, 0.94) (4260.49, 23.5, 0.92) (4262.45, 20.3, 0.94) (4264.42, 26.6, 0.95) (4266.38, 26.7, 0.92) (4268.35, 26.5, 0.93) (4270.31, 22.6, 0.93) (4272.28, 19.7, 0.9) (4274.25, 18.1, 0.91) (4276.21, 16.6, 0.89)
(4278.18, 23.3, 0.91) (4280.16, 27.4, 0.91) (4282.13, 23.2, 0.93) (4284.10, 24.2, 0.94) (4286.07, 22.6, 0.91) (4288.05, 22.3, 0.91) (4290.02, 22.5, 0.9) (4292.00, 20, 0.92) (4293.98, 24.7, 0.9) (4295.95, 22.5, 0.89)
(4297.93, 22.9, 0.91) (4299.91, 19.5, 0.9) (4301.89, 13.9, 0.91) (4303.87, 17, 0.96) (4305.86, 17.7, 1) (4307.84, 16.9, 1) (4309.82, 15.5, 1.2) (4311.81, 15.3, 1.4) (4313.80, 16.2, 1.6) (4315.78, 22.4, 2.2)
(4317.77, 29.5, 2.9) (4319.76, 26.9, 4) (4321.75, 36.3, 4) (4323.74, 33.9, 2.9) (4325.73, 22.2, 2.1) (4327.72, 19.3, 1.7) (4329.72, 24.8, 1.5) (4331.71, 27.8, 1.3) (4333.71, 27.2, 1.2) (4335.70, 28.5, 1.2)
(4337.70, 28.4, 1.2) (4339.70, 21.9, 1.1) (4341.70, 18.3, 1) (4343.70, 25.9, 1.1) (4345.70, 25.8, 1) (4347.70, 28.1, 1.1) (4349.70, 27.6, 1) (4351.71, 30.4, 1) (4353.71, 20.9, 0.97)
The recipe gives 0.71 angstrom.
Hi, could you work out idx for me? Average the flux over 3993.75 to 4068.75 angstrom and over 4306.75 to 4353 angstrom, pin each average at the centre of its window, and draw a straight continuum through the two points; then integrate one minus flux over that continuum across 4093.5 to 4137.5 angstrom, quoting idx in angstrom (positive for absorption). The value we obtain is -3.6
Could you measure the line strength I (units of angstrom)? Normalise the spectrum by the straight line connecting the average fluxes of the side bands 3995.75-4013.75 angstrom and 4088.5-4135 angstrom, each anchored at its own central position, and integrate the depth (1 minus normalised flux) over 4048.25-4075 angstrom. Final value 1.9 angstrom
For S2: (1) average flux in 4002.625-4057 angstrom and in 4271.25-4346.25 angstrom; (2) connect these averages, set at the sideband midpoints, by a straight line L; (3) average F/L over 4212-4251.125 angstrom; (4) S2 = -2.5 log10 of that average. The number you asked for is -0.065 mag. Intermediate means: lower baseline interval 23.3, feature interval 24.2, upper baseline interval 22.6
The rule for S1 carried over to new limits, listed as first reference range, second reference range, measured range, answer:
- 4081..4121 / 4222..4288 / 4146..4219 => -2.0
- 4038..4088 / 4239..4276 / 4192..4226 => -2.8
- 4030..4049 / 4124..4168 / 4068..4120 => -2.1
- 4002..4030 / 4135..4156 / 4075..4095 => -1.4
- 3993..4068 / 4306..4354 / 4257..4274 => 0.3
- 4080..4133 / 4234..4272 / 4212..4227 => -0.8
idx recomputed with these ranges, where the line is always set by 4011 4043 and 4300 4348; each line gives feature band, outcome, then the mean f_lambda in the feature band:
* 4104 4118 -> -1.0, 25.4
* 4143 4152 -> -0.1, 24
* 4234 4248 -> -0.7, 24.6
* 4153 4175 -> -1.9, 25.6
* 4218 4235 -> 0.1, 23.4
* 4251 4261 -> 0.0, 23.3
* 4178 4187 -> -0.6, 25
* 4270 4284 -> 1.0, 21.7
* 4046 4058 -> 0.8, 22.3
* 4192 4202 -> -0.6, 25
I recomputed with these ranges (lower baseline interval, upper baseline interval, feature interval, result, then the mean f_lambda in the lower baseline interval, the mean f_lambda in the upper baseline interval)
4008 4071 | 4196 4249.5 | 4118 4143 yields -2.6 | 23.2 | 24.2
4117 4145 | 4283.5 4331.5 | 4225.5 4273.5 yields 0.1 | 25.9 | 22.1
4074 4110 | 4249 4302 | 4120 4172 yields -2.5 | 25.1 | 22.6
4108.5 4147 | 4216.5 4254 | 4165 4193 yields -0.2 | 25.6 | 23.7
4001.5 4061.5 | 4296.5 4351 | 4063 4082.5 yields 0.7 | 23.2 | 23.4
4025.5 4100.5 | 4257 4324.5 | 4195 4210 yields -0.7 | 23.8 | 22.4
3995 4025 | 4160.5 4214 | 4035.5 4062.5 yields 0.4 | 23.1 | 25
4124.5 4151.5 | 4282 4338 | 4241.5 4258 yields -0.2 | 25.1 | 22.8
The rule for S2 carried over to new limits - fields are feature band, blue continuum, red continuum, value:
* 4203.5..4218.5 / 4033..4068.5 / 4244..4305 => -0.13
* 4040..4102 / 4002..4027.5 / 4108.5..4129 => 0.06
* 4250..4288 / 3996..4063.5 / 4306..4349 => 0.05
